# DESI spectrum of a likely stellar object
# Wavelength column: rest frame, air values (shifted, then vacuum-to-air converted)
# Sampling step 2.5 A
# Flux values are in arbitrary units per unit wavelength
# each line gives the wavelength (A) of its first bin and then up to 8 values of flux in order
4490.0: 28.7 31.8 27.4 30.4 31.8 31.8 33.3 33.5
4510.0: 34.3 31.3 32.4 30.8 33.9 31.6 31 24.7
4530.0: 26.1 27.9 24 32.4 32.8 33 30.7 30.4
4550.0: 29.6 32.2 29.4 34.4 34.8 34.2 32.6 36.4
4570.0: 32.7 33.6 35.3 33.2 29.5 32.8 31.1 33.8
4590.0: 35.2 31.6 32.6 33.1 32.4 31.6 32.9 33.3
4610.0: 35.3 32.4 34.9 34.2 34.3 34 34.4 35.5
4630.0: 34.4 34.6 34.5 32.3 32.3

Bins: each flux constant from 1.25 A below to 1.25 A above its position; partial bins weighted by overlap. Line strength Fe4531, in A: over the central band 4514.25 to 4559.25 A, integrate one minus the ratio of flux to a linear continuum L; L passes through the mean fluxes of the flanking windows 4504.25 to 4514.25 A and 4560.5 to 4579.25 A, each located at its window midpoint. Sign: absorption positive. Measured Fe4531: 4.1 A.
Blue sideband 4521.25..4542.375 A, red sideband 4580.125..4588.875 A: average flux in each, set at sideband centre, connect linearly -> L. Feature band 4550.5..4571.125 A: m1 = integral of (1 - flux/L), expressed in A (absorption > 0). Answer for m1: -1.62 A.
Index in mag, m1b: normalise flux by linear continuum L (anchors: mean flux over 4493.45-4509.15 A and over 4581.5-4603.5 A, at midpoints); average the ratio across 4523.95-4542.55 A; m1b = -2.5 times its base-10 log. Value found 0.11 mag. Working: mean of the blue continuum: 31.4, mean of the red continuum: 32.7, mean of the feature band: 28.7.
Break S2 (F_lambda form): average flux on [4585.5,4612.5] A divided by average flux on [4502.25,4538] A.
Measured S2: 1.08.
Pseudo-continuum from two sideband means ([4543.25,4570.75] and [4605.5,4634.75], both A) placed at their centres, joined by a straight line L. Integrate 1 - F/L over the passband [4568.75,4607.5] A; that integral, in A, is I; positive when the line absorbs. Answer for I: 0.7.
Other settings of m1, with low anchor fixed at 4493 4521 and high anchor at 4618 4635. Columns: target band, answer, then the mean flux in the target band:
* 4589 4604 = 0.51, 32.7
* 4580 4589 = 0.37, 32.2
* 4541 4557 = 0.84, 31.1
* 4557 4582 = -0.28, 33.6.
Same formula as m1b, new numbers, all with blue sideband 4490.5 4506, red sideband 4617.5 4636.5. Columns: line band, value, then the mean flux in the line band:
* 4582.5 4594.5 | 0.017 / 32.9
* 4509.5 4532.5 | 0.040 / 30.4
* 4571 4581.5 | 0.006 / 32.9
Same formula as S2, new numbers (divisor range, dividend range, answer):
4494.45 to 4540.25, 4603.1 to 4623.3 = 1.11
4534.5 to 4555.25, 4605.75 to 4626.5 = 1.11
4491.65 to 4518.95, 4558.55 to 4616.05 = 1.05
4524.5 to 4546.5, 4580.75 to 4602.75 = 1.12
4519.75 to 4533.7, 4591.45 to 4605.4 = 1.12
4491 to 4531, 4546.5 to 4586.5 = 1.05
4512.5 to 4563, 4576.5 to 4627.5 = 1.08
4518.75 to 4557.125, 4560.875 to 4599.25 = 1.10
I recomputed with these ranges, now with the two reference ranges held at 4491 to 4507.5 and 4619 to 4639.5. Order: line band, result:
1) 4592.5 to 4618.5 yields 0.4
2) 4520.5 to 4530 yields 0.8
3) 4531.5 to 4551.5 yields 1.3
